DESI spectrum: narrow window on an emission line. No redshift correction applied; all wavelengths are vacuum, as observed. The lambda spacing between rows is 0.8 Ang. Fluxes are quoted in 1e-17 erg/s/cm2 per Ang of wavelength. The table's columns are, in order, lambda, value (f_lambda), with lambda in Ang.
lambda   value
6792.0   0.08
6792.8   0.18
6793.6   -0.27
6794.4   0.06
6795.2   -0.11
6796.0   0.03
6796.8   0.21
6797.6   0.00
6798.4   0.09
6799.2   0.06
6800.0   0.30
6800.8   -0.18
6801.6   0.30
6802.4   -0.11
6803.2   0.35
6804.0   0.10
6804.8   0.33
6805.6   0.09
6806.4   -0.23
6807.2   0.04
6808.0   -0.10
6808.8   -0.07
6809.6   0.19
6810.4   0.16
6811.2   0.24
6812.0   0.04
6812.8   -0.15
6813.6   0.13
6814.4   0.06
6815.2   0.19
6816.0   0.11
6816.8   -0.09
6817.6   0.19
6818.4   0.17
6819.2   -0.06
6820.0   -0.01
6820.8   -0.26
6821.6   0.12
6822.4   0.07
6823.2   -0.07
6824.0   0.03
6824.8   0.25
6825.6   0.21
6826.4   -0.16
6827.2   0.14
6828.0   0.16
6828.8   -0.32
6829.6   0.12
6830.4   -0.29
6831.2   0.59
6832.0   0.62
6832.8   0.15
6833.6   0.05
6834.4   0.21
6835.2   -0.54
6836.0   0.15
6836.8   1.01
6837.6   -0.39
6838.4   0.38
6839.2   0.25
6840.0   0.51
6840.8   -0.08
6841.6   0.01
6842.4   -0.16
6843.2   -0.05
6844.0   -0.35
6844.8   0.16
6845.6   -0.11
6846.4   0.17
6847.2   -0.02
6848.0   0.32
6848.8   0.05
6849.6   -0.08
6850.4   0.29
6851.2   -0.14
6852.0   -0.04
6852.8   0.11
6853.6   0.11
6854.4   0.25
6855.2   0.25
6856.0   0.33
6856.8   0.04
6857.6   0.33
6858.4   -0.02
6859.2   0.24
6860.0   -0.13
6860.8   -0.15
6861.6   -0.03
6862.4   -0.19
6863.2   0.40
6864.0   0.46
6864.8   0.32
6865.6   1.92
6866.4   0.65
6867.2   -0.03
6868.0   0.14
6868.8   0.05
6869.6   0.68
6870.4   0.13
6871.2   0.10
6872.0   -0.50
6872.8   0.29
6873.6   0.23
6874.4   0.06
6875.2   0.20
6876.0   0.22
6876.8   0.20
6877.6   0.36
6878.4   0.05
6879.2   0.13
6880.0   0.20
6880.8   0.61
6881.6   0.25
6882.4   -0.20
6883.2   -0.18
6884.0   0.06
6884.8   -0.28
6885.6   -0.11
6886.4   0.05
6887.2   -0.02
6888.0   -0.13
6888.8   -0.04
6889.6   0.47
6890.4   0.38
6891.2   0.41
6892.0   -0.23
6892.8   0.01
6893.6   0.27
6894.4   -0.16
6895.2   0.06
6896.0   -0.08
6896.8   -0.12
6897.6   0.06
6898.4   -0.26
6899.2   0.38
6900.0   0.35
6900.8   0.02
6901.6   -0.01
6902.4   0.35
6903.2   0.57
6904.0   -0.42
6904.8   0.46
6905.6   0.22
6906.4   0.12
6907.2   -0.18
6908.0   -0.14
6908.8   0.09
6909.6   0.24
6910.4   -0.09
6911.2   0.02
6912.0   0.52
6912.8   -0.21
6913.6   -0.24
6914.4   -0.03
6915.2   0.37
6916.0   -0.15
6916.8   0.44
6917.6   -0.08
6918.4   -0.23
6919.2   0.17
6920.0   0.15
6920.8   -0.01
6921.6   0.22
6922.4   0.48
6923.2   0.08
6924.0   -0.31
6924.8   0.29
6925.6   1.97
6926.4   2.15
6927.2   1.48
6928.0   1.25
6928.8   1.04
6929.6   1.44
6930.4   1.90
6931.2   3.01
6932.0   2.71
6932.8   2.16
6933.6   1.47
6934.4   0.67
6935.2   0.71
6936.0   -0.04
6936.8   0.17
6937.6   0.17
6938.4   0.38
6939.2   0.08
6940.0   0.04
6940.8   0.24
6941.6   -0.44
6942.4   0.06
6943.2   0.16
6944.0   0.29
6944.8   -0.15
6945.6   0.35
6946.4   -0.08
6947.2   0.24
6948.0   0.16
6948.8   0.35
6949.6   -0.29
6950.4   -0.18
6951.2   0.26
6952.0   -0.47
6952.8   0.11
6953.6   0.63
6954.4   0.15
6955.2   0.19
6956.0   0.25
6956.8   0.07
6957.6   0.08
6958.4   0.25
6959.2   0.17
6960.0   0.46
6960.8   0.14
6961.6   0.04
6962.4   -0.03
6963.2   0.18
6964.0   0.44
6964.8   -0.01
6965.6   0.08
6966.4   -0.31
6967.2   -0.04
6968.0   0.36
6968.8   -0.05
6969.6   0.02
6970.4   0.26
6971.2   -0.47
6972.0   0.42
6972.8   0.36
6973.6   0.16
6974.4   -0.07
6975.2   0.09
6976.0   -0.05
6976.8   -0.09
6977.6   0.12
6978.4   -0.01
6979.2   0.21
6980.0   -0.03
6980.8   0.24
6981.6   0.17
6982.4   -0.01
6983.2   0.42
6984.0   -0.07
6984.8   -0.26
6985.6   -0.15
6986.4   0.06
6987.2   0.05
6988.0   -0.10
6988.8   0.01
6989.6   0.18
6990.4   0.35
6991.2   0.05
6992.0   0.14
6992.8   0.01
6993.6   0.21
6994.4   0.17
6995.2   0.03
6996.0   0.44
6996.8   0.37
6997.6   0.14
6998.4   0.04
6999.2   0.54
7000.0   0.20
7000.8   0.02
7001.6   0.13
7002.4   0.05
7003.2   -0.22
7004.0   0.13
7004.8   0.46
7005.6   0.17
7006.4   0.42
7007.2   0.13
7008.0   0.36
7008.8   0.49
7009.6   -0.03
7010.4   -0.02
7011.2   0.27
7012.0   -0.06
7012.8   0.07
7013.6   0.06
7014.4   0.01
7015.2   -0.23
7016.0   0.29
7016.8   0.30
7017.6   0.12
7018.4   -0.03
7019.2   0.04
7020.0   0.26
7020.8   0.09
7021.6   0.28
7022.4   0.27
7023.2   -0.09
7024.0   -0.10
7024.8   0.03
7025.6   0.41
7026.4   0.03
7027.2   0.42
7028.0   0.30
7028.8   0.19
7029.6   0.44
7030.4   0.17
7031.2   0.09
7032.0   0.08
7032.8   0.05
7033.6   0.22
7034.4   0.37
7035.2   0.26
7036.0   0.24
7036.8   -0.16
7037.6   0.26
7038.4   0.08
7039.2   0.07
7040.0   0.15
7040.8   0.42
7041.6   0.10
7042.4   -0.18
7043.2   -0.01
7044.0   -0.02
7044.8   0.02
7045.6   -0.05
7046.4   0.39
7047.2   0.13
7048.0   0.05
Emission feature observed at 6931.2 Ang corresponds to [O II]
